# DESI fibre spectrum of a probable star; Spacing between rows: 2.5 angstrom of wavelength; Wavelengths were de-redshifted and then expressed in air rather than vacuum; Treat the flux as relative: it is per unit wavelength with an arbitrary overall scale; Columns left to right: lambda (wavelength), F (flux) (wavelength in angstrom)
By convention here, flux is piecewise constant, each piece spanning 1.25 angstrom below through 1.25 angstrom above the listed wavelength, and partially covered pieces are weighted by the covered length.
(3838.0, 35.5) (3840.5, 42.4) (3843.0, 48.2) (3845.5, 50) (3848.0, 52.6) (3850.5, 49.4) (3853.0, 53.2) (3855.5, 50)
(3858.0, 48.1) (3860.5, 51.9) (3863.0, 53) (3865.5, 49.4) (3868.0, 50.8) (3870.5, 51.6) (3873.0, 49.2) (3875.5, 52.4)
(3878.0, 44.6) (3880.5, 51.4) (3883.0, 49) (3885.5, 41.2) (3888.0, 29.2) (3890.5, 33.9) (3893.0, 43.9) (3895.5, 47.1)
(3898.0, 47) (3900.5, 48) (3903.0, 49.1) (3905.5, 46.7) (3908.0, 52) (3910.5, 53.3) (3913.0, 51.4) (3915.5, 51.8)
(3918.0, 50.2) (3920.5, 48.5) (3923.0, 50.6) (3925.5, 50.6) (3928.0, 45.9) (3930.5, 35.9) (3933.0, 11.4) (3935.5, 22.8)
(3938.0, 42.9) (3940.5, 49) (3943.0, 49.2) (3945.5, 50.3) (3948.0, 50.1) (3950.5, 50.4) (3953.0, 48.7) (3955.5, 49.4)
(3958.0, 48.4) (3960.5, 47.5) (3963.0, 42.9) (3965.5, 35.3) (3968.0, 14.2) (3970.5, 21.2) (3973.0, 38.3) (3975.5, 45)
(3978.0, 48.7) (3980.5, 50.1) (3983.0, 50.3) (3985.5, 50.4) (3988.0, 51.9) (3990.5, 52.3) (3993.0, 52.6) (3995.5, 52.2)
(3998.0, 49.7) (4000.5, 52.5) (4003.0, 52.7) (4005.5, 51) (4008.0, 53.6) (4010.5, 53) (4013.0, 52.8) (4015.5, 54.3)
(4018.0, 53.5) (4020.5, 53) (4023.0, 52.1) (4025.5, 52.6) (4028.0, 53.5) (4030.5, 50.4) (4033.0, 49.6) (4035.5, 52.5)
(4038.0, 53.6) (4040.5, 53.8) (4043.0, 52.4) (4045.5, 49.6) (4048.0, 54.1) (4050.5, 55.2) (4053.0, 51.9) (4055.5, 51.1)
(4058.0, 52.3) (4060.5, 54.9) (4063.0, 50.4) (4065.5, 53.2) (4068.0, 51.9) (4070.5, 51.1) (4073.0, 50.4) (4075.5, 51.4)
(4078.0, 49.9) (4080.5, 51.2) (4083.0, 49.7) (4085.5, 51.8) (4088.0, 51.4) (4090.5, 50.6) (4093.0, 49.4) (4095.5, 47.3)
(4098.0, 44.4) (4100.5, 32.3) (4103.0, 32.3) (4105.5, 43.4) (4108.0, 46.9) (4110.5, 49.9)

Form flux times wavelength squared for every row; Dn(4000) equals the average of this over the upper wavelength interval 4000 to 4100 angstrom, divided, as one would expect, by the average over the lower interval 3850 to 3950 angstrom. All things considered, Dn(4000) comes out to 1.20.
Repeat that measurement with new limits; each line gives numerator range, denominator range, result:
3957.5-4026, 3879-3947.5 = 1.11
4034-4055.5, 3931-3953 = 1.35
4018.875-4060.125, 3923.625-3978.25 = 1.34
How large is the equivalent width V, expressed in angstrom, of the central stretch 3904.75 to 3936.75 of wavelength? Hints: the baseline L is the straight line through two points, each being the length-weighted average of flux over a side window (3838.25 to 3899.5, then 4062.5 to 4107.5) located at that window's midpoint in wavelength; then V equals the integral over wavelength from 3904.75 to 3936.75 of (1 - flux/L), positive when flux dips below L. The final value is 2.4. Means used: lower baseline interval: 47.3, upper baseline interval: 47.8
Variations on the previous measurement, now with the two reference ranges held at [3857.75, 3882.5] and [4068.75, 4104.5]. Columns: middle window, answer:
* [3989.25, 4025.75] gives -3.1 angstrom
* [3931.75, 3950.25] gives 3.5 angstrom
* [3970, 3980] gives 1.7 angstrom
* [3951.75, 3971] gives 3.9 angstrom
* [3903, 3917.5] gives -0.3 angstrom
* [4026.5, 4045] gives -1.6 angstrom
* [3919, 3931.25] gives 0.7 angstrom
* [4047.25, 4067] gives -2.1 angstrom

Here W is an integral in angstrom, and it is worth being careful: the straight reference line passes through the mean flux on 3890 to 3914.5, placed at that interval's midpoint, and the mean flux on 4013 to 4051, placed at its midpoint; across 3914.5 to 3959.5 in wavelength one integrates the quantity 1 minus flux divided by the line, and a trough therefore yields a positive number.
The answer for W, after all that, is 3.9 angstrom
